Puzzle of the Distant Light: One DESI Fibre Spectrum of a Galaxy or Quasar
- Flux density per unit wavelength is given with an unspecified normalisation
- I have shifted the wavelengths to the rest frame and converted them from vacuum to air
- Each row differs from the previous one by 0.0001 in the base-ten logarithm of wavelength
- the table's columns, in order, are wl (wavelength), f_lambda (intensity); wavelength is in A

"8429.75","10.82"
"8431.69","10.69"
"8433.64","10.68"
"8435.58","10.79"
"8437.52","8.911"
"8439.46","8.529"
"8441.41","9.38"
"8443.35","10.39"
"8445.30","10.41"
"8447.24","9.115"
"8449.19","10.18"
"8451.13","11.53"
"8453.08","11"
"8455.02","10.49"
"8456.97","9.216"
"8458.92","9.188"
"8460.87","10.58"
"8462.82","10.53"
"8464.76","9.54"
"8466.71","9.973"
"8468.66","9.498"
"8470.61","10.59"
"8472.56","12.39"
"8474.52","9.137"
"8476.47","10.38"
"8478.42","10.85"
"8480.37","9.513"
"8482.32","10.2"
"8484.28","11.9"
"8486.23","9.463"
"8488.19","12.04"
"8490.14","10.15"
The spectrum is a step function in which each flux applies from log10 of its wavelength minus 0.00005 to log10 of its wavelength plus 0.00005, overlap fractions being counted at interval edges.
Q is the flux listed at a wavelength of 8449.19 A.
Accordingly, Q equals 10.18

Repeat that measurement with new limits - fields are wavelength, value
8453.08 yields 11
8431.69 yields 10.69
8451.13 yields 11.53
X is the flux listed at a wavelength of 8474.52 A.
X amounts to 9.137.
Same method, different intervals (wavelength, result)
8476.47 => 10.38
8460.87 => 10.58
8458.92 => 9.188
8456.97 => 9.216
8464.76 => 9.54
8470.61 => 10.59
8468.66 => 9.498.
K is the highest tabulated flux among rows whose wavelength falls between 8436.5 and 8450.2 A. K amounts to 10.41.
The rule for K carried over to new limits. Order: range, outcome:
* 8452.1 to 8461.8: 11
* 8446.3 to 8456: 11.53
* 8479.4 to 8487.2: 11.9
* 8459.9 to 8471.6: 10.59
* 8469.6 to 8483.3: 12.39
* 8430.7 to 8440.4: 10.79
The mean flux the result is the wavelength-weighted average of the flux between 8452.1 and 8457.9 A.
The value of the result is 10.2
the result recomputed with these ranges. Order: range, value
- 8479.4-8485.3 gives 10.5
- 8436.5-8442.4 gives 8.97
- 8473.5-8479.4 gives 10.1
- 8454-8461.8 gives 9.87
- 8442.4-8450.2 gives 10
